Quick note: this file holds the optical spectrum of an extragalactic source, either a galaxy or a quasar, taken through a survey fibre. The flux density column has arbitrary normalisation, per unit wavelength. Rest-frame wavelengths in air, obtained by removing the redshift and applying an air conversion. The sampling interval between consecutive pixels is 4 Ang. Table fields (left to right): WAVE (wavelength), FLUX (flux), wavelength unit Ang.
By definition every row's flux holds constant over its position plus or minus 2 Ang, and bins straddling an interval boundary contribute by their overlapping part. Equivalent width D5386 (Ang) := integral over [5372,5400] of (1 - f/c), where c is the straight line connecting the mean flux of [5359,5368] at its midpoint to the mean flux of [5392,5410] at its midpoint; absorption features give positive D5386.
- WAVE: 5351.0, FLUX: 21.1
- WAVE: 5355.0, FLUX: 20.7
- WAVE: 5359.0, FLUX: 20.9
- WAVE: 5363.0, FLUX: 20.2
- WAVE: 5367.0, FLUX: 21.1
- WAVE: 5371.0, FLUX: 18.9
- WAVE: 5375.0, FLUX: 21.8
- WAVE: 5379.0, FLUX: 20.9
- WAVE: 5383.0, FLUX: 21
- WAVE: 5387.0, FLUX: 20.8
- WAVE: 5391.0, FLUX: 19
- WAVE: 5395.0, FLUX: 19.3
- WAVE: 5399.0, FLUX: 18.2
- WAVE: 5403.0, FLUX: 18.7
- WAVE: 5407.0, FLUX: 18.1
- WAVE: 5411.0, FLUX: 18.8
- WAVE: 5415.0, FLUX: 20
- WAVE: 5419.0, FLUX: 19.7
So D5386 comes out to -1.0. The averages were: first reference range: 20.7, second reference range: 18.6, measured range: 20.2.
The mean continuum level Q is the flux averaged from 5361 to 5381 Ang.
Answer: 20.6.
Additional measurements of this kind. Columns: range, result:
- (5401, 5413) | 18.5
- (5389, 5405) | 18.8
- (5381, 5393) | 20.3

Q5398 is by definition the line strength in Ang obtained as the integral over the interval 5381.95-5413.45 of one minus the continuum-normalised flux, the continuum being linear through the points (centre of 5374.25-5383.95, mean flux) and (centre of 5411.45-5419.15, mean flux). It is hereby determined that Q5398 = 1.9 Ang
